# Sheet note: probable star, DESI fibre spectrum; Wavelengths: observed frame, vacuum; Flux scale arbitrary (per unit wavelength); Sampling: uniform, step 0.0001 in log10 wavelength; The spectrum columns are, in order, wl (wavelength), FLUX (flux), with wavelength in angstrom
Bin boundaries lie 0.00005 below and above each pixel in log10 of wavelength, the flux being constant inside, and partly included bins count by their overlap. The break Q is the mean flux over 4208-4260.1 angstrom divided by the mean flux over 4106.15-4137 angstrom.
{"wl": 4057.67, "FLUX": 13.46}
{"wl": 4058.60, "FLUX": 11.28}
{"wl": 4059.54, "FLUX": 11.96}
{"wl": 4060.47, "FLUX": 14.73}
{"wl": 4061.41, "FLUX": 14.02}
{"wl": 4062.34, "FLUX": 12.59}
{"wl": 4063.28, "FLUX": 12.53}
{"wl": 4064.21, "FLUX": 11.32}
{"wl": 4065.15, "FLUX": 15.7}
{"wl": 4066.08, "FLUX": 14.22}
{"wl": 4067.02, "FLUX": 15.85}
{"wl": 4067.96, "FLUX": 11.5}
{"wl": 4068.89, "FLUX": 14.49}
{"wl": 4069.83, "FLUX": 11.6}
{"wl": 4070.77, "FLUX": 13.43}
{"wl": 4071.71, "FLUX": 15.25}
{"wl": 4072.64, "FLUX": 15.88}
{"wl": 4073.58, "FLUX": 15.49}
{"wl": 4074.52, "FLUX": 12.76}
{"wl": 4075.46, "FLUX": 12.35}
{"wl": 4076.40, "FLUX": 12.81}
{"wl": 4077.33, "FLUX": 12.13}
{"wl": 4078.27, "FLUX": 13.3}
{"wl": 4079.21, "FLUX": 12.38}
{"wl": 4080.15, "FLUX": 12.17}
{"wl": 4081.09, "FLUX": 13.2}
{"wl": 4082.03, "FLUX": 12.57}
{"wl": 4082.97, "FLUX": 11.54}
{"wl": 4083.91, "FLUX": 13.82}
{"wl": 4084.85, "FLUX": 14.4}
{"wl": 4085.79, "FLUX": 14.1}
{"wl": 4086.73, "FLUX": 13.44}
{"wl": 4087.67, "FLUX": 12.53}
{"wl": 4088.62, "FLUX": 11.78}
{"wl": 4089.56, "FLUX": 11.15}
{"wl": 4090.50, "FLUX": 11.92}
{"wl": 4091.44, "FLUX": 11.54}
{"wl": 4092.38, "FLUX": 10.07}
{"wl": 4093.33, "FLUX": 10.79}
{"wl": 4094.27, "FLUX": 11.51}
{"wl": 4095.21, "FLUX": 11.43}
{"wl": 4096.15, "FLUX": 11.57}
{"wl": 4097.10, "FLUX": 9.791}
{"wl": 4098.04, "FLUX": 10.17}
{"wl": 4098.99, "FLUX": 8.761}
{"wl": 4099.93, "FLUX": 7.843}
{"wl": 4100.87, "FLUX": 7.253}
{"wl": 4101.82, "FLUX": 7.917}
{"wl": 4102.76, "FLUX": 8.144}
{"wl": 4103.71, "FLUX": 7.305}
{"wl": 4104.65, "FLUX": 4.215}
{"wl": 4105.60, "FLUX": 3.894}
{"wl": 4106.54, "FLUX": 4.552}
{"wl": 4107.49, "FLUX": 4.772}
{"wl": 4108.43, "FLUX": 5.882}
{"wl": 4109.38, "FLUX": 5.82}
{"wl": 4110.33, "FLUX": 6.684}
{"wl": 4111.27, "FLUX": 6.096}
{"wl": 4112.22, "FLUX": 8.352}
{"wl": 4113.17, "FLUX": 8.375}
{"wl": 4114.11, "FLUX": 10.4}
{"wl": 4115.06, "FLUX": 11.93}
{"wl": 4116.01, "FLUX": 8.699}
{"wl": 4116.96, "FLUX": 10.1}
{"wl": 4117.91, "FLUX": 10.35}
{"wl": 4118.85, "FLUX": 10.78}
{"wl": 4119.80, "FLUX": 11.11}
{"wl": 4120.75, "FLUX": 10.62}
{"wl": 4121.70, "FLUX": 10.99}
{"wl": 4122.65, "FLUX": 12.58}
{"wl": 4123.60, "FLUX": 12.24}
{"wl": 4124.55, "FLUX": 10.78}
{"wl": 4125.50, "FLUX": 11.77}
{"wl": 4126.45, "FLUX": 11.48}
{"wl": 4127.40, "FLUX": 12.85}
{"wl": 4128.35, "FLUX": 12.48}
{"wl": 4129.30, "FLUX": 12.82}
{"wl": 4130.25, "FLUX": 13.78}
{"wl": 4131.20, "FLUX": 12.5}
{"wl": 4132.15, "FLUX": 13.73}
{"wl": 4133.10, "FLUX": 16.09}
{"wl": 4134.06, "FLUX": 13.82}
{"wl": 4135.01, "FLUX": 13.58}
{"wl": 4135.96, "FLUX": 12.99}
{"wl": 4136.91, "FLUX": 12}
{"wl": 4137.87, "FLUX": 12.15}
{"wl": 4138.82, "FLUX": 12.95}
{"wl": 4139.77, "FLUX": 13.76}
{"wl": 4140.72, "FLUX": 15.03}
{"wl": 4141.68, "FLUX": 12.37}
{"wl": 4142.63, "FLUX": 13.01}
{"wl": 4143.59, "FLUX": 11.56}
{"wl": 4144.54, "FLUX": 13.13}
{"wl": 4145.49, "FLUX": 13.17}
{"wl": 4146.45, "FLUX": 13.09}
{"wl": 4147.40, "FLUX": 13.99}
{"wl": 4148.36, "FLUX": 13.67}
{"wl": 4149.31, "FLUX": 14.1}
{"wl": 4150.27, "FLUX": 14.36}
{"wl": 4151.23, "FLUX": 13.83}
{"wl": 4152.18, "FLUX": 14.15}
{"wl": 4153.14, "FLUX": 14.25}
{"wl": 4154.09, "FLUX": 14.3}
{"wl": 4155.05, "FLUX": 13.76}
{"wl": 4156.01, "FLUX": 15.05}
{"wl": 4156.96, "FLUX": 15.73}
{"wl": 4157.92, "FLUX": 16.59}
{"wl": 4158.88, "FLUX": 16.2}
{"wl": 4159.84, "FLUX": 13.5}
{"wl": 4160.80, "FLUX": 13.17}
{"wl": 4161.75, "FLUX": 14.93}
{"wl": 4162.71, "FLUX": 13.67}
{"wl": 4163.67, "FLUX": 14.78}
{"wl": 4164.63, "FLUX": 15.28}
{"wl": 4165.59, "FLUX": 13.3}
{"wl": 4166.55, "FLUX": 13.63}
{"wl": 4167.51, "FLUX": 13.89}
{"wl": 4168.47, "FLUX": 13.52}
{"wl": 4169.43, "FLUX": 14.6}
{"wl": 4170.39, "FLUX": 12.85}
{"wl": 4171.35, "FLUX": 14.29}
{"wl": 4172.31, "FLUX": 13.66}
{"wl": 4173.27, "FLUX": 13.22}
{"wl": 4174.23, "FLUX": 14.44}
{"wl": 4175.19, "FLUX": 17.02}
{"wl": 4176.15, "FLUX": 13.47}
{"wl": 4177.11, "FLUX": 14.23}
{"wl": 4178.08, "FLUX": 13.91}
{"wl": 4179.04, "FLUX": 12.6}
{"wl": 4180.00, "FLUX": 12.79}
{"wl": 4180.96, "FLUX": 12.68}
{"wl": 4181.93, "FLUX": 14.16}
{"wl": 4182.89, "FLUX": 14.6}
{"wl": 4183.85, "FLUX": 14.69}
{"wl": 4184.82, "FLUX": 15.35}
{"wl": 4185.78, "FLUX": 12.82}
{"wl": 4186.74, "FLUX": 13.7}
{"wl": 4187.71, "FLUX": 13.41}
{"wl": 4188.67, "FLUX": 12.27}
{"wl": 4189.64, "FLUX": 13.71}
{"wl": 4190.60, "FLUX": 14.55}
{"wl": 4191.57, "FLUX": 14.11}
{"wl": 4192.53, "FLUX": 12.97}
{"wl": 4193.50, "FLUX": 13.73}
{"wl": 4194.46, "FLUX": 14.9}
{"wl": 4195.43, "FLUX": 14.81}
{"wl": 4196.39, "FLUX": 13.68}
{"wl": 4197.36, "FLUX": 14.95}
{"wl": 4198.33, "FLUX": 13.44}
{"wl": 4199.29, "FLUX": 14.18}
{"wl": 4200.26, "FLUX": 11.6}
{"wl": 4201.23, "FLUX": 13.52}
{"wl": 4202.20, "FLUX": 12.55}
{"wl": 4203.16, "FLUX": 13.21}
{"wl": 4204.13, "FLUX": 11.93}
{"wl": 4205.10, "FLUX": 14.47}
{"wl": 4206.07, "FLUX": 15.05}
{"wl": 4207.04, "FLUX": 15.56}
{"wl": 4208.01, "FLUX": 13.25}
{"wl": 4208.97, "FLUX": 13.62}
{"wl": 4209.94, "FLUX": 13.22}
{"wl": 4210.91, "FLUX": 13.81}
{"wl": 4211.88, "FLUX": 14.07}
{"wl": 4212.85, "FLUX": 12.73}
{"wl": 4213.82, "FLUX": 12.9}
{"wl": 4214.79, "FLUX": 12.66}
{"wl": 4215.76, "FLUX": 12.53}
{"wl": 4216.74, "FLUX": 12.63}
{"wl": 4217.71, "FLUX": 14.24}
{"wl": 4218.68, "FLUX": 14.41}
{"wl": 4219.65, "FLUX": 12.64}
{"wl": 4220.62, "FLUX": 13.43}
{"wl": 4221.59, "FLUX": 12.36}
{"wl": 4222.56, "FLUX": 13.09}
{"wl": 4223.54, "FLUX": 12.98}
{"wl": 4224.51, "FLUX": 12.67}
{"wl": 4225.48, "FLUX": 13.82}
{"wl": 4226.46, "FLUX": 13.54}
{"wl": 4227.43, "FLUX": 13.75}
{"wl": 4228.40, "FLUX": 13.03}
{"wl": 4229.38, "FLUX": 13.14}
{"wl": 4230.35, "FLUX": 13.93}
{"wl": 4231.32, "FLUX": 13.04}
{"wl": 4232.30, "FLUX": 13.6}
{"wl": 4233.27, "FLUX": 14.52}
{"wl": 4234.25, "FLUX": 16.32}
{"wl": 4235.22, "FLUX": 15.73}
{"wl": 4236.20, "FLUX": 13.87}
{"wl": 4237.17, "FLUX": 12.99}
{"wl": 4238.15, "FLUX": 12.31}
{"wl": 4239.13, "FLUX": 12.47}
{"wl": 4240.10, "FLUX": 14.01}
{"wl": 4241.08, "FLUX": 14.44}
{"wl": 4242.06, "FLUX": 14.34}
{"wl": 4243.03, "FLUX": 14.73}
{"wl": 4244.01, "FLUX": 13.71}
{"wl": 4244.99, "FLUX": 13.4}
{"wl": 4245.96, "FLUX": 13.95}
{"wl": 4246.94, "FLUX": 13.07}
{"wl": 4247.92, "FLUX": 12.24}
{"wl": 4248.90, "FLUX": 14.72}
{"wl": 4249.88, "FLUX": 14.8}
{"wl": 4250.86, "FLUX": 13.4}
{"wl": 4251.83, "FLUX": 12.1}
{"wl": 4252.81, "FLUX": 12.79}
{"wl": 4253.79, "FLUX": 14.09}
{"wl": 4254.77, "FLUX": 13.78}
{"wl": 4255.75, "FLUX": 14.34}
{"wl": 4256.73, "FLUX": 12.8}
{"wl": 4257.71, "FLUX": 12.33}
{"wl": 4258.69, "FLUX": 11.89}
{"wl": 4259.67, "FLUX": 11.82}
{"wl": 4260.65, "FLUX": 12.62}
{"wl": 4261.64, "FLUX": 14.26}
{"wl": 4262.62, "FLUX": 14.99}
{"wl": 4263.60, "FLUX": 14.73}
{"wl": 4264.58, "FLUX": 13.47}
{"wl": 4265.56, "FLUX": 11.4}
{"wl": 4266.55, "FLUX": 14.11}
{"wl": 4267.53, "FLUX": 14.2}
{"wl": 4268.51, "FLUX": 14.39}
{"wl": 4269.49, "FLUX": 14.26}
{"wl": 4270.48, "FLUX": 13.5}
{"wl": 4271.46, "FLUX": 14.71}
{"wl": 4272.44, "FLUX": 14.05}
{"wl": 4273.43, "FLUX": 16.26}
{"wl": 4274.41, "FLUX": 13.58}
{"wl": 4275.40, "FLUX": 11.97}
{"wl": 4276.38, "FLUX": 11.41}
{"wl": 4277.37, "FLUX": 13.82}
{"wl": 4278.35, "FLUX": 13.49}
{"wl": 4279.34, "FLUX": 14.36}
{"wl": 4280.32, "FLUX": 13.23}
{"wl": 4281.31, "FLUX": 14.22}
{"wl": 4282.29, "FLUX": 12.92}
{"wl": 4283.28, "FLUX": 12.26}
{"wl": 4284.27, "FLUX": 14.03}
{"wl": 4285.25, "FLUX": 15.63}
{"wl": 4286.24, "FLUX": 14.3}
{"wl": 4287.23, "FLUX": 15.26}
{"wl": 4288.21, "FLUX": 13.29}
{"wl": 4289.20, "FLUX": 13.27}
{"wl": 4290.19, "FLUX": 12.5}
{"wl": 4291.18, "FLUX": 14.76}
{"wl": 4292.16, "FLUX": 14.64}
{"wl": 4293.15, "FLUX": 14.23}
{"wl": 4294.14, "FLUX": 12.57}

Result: 1.26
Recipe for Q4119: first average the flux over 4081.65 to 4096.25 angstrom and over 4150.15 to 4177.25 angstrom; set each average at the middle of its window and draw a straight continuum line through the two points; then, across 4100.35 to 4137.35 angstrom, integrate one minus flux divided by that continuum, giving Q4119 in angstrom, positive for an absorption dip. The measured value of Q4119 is 8.8 angstrom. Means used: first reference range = 12.1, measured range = 10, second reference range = 14.3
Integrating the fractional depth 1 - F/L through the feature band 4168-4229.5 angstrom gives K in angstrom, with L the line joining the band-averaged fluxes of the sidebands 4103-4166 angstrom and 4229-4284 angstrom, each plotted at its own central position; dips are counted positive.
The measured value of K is -4.0 angstrom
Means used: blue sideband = 11.9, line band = 13.6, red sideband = 13.6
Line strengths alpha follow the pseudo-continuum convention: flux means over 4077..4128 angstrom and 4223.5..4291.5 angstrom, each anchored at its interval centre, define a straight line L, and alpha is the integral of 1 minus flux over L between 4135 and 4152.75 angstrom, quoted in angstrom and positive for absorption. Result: -3.5 angstrom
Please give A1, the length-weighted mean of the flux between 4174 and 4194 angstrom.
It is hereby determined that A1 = 13.9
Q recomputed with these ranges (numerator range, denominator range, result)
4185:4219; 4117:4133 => 1.13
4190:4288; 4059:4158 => 1.15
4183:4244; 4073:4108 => 1.28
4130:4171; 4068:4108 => 1.25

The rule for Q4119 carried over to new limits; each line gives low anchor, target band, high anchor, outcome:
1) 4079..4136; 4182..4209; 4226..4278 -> -3.0 angstrom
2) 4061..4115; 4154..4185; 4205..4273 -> -4.6 angstrom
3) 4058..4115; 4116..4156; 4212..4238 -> -2.9 angstrom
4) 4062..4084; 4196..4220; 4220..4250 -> 0.2 angstrom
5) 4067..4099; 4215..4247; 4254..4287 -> -0.5 angstrom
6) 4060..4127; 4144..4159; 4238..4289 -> -3.0 angstrom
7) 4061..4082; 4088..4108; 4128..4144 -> 6.7 angstrom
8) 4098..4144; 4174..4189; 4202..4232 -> -2.0 angstrom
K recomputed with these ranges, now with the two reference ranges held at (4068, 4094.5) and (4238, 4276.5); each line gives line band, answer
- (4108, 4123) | 4.2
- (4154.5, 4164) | -1.2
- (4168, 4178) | -0.7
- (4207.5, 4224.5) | 0.2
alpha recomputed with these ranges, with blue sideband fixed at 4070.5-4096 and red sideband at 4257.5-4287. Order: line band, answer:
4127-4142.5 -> -0.4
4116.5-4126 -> 1.3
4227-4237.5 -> -0.4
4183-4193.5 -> -0.4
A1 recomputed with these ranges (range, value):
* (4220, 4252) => 13.6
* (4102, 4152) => 11.1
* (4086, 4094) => 11.7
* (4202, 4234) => 13.4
